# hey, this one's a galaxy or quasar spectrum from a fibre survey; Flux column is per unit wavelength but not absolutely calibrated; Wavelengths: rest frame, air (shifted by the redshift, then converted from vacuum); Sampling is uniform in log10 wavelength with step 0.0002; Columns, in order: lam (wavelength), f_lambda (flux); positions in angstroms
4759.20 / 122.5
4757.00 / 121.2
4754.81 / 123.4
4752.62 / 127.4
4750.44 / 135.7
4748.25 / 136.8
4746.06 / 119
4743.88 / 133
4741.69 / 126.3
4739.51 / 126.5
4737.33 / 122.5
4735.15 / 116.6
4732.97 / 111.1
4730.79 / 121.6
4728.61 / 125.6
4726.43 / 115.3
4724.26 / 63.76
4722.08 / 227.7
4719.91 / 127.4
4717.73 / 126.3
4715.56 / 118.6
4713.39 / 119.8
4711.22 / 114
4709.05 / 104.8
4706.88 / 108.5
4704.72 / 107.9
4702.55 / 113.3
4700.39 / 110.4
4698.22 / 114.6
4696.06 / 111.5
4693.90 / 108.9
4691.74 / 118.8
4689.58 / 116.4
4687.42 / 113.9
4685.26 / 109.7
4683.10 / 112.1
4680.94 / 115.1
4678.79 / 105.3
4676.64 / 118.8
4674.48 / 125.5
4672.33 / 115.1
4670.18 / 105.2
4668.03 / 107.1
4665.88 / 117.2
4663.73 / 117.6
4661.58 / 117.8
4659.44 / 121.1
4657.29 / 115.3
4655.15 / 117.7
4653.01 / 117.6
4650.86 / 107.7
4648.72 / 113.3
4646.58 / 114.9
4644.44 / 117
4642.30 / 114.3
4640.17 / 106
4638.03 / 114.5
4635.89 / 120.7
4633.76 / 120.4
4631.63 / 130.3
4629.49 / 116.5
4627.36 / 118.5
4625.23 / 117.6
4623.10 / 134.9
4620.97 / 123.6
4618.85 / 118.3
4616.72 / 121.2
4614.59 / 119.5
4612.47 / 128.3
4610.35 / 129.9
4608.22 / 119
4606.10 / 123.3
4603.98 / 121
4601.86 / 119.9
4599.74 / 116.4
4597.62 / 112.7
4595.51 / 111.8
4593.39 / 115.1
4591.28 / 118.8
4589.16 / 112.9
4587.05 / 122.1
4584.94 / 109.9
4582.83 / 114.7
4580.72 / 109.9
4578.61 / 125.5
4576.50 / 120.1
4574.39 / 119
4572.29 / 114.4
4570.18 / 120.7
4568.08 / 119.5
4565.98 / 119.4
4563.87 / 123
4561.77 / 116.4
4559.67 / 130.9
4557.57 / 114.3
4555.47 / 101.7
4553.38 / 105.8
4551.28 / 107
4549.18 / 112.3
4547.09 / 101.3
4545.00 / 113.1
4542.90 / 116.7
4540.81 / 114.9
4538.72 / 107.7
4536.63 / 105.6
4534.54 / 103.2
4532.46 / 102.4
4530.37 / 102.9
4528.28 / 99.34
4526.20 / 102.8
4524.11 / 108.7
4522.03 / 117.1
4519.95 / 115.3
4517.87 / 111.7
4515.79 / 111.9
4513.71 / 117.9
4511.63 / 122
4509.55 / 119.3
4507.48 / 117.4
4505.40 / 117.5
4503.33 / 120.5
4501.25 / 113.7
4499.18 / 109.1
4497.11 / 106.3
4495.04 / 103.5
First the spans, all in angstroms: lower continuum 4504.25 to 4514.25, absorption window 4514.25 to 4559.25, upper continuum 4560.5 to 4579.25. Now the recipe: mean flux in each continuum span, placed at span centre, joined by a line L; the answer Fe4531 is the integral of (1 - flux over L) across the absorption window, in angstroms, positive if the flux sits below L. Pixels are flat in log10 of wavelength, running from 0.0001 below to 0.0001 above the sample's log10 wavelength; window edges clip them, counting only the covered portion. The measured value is 4.0 angstroms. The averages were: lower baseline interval 119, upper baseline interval 120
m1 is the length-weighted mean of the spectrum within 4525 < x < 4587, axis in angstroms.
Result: 112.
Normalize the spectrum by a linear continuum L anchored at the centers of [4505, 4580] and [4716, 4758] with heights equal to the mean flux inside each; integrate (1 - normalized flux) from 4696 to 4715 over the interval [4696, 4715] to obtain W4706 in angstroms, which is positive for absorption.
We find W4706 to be 1.9 angstroms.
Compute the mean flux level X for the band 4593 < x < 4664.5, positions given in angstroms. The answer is 119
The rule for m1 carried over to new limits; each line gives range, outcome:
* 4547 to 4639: 118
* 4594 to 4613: 120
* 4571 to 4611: 118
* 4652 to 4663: 118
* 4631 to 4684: 115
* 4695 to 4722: 119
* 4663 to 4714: 113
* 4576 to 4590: 116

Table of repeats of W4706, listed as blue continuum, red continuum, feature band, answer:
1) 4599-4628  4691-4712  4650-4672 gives 0.34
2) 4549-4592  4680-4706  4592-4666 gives -2.66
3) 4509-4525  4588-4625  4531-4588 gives 1.99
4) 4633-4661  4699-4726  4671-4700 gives 0.99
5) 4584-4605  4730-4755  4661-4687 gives 1.53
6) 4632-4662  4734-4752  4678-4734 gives 2.61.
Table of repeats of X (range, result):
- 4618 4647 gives 119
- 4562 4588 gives 118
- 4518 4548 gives 108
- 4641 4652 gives 113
